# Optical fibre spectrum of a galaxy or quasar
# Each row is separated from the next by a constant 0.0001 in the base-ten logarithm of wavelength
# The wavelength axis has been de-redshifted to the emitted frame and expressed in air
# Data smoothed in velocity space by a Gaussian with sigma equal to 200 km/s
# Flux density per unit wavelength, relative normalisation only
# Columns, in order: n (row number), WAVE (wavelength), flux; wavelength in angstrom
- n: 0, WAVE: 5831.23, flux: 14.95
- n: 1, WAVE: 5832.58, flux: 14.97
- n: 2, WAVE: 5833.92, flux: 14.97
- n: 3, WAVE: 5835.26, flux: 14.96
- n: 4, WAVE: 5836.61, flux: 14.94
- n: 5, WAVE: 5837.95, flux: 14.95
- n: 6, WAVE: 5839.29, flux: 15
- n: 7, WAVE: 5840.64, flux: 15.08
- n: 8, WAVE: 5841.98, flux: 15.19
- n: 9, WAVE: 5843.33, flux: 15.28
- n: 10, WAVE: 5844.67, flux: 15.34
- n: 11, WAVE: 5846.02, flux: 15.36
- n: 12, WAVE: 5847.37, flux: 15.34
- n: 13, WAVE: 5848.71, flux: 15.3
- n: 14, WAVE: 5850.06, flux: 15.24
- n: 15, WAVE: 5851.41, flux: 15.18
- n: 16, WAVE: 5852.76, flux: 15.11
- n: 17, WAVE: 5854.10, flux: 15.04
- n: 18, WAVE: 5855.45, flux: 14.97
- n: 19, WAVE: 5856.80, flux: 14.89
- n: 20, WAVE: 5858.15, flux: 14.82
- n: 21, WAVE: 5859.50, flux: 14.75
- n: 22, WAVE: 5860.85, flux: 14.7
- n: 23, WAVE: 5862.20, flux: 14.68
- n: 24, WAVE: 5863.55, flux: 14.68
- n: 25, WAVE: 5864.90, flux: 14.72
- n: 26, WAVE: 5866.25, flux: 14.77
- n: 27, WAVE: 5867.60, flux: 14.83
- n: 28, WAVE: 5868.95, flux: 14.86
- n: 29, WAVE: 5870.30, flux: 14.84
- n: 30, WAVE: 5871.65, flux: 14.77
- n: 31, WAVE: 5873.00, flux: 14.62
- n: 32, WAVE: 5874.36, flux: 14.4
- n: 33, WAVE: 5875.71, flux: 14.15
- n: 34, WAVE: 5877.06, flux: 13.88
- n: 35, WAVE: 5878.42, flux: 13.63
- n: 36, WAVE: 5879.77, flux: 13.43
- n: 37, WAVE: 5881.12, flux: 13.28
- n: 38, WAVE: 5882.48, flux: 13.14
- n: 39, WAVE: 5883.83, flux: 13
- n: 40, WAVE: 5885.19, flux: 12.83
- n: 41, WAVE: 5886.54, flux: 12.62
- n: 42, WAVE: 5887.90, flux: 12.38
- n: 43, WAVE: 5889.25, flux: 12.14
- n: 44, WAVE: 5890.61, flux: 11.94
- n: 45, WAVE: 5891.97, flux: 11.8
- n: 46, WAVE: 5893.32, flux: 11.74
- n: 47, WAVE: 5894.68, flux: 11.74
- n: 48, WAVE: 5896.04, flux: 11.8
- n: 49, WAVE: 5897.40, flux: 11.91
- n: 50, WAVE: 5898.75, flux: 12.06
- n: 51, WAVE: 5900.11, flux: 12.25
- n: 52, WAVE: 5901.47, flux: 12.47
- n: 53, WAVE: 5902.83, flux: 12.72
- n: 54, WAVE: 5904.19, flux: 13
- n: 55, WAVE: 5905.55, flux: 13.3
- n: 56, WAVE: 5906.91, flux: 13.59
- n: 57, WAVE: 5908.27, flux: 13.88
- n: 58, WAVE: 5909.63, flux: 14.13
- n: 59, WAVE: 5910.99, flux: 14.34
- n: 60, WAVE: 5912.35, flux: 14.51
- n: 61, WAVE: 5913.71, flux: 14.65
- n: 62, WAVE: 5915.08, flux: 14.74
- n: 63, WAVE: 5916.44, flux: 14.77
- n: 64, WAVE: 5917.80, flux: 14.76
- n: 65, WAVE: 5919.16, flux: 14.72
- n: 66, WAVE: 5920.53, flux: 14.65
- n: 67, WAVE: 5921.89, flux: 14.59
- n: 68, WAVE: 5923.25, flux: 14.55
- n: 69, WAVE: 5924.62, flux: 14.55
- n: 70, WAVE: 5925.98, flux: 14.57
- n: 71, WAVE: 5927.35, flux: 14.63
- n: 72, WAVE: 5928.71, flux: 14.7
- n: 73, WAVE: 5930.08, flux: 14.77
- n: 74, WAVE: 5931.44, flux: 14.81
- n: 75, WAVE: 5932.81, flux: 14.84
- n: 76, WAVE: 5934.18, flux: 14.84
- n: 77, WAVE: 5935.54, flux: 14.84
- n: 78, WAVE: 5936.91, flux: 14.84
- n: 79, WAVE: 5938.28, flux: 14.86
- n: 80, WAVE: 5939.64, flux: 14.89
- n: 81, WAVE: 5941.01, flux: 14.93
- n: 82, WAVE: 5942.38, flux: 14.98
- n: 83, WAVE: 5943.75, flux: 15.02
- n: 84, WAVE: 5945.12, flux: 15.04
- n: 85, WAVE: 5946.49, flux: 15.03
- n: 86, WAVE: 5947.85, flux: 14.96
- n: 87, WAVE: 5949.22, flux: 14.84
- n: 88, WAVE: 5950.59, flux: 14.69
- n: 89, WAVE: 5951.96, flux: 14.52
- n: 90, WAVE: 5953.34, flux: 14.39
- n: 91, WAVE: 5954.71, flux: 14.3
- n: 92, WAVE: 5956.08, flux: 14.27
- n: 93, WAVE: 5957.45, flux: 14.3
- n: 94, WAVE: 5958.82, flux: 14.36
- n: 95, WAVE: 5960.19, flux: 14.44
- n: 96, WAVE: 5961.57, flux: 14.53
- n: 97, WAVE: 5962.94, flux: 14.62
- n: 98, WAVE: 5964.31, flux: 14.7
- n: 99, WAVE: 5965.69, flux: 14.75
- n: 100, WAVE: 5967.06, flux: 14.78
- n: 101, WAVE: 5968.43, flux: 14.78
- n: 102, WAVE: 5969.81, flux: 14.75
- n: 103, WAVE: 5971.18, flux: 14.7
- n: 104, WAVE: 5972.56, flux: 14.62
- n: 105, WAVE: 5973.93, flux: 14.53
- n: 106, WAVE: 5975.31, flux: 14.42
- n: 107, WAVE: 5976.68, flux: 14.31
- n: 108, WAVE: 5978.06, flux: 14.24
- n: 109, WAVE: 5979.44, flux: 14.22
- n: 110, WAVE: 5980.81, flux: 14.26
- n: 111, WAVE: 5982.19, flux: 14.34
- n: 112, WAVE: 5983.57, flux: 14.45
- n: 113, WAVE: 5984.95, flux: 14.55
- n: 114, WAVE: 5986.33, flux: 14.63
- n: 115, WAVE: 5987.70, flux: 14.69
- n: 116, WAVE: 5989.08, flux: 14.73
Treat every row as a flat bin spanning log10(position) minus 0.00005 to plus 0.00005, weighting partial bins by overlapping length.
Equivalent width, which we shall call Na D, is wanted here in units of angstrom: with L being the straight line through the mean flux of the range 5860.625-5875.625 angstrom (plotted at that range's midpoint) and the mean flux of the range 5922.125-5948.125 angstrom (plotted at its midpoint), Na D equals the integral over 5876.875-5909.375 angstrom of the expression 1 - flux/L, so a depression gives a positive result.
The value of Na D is 4.5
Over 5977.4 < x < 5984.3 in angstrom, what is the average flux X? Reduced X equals 14.3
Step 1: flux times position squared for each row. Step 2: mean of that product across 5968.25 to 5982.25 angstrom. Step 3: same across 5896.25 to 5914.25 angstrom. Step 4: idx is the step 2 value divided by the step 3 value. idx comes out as 1.1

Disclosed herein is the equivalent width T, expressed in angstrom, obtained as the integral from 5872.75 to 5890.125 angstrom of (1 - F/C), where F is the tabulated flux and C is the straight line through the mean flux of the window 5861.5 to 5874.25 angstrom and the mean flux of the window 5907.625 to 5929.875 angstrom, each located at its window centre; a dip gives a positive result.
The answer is 1.6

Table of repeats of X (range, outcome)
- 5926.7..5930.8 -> 14.7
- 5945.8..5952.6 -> 14.8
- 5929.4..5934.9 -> 14.8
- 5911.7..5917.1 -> 14.7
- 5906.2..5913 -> 14.1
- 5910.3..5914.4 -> 14.5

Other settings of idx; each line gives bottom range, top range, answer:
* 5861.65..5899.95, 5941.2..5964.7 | 1.12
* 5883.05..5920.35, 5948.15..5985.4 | 1.13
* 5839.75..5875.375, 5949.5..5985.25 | 1.01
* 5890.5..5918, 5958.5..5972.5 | 1.14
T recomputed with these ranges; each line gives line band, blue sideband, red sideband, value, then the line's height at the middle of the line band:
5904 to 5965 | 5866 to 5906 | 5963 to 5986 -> -3.0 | 13.9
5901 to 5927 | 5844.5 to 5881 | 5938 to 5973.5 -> 1.0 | 14.7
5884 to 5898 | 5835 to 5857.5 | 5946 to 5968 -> 2.6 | 14.9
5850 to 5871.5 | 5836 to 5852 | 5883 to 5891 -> -1.1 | 14.1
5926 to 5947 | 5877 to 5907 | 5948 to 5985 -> -1.7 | 13.7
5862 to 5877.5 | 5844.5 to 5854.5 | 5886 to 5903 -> -0.9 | 13.8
